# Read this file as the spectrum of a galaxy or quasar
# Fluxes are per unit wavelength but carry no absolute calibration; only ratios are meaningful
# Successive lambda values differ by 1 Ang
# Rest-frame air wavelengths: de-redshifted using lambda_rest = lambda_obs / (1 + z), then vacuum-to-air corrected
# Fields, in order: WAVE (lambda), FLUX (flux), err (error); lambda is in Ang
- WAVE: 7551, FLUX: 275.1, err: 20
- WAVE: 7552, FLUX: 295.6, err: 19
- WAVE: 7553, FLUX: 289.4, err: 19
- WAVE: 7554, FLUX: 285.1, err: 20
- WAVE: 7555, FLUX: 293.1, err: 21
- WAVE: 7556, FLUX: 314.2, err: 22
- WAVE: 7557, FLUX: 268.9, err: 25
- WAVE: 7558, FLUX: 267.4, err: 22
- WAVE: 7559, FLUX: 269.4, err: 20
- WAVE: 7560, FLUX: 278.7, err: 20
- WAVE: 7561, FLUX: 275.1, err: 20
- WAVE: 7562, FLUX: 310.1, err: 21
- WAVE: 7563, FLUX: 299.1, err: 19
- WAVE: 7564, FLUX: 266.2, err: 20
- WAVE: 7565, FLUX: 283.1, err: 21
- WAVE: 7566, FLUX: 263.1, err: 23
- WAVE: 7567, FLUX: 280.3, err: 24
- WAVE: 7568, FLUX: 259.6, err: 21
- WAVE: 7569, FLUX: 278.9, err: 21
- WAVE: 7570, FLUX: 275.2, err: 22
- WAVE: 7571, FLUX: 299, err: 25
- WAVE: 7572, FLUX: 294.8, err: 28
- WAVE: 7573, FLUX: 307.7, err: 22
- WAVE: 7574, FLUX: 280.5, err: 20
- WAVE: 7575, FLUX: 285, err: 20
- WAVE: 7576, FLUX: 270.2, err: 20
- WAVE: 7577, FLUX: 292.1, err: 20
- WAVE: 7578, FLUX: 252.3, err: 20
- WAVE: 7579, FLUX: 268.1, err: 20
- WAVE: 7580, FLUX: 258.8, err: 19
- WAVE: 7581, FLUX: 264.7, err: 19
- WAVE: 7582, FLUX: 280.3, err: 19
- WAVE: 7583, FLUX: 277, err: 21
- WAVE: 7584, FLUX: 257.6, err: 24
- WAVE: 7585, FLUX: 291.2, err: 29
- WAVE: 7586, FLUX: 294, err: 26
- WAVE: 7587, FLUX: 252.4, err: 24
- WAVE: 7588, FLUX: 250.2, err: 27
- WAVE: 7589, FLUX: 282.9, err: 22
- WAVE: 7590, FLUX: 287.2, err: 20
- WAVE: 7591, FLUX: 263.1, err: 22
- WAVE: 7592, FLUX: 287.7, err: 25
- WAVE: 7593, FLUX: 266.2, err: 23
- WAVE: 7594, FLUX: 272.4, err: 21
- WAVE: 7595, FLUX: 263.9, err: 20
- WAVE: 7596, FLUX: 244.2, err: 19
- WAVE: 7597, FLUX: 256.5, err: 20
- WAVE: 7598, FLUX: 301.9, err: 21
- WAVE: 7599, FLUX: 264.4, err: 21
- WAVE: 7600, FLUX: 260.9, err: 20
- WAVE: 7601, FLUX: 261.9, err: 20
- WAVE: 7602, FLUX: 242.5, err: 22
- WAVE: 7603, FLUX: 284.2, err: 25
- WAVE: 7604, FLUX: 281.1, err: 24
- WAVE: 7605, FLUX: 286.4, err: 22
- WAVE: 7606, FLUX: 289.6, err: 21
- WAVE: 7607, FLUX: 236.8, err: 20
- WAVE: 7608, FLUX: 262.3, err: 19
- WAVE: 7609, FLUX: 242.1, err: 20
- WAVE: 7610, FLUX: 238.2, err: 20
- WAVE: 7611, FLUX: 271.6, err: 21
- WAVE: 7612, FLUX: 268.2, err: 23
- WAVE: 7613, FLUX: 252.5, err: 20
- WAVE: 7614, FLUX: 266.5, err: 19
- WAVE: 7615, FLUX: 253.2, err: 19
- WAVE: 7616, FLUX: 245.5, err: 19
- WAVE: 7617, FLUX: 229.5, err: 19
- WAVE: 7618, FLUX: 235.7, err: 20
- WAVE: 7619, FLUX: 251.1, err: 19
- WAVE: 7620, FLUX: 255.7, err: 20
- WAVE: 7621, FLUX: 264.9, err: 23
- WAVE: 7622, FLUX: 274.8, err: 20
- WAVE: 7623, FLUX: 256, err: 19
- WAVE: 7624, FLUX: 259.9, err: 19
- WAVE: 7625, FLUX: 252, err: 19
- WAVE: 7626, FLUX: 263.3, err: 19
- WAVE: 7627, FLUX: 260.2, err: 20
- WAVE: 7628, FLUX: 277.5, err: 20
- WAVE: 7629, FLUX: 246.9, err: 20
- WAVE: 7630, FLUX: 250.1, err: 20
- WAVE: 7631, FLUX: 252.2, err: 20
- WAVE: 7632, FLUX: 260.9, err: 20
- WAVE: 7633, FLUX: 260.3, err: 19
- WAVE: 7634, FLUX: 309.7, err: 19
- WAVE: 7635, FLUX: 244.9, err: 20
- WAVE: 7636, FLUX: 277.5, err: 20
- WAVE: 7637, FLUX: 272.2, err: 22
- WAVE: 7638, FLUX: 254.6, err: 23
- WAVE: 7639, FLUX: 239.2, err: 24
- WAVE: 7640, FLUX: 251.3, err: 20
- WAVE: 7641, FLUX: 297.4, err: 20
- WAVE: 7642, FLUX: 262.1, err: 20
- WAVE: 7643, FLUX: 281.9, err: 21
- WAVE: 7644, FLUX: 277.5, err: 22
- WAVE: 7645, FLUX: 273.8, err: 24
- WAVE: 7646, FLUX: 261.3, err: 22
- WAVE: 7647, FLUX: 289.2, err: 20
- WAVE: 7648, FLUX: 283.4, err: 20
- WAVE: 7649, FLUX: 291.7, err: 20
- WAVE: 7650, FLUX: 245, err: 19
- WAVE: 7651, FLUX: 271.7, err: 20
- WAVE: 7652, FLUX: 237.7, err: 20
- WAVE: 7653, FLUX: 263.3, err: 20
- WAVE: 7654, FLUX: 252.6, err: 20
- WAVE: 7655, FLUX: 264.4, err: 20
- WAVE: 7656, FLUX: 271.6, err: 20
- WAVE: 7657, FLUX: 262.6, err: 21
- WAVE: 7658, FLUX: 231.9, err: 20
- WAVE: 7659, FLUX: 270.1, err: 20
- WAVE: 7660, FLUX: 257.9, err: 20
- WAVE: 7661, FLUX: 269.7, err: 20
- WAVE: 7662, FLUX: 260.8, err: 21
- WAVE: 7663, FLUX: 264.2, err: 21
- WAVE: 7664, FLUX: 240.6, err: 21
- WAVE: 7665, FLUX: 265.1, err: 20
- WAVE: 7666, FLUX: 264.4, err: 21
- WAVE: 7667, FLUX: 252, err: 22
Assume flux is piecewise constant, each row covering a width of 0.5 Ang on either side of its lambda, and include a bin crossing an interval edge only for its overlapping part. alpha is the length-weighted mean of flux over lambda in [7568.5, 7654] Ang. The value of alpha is 267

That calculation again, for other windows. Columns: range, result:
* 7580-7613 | 268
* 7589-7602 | 269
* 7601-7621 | 258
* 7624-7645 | 265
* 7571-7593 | 276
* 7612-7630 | 256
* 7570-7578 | 287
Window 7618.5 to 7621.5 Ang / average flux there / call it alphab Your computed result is 257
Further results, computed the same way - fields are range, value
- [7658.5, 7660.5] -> 264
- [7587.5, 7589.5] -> 267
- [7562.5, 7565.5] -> 283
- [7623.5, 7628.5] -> 263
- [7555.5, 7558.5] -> 284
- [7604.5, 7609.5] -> 263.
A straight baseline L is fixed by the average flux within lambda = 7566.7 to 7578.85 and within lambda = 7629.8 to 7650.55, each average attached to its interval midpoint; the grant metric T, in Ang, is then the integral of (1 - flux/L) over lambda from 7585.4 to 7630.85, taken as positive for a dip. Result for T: 2.01 Ang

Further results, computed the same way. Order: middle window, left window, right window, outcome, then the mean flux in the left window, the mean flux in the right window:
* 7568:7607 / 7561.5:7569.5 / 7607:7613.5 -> -0.93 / 280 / 254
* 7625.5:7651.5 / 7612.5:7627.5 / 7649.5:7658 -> -1.17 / 255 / 257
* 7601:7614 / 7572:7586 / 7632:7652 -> 0.51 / 277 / 270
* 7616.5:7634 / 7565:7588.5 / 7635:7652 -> 0.85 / 276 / 269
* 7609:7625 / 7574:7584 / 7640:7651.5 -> 1.12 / 272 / 275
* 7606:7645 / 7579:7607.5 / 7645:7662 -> 1.01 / 270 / 264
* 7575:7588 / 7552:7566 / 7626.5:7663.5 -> 0.37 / 284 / 265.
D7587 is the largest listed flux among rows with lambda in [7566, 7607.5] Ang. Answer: 307.7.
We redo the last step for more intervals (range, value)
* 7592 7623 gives 301.9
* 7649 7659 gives 291.7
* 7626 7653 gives 309.7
